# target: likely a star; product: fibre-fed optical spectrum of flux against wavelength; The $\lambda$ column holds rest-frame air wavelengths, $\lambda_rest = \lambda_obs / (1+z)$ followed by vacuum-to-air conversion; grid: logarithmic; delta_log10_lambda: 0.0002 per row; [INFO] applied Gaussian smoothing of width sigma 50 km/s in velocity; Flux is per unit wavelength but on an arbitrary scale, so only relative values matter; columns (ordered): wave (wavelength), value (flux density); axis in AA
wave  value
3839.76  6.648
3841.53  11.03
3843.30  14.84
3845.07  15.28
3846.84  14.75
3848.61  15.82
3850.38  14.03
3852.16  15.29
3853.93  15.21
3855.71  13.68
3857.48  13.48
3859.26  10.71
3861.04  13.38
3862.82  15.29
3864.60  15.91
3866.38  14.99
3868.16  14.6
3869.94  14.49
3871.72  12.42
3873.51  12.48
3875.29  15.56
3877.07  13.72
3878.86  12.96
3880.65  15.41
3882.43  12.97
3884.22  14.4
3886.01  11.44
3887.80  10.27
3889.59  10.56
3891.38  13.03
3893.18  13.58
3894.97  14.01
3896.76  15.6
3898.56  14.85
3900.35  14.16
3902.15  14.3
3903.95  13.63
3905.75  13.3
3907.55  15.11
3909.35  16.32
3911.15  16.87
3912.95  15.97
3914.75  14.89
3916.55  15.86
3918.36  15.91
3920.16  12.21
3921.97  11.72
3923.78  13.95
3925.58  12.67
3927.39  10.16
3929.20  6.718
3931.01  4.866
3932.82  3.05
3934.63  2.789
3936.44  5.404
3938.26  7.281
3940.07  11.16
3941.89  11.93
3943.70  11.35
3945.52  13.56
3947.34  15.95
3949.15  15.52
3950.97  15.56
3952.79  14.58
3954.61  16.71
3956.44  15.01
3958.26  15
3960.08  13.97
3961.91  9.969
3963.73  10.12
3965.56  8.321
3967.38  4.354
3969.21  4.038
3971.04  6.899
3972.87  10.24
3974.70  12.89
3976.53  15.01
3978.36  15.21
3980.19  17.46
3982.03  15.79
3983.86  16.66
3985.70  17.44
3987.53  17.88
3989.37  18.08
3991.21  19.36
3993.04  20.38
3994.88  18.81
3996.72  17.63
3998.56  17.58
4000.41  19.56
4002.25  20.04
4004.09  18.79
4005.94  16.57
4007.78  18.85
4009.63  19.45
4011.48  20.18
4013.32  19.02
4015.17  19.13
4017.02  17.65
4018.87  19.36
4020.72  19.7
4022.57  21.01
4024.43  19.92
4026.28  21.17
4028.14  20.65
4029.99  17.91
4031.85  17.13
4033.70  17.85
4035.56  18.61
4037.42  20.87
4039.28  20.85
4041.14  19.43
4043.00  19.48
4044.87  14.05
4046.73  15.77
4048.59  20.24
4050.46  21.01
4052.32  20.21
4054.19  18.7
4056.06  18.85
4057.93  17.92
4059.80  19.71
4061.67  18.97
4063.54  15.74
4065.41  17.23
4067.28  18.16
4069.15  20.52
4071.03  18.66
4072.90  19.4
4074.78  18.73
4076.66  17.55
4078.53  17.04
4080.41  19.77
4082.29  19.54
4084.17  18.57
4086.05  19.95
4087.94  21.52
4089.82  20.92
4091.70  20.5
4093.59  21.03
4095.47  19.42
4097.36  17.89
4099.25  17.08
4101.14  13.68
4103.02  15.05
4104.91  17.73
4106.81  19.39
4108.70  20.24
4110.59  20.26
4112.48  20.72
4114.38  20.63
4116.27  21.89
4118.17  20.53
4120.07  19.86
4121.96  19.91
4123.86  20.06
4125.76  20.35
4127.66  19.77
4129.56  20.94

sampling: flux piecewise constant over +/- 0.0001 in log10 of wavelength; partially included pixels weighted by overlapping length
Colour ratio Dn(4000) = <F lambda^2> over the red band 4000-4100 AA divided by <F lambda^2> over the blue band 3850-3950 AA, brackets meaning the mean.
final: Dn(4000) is 1.6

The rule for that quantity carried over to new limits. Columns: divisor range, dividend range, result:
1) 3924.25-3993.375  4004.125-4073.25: 1.62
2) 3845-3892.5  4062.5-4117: 1.54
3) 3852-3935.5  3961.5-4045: 1.37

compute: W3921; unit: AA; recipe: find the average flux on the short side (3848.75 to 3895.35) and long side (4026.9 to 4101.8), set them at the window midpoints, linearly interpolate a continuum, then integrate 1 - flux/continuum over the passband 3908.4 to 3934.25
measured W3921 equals 5.0 AA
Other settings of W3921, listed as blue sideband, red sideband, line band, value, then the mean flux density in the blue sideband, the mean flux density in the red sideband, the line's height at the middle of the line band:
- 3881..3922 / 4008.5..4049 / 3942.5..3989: 9.4 AA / 14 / 19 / 16.6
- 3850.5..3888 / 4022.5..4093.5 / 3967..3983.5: 5.0 AA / 13.8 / 19.1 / 16.8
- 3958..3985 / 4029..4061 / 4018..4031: -2.5 AA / 11.7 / 18.7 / 16.8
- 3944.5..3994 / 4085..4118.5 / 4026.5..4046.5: -2.4 AA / 13.9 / 19.3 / 16.7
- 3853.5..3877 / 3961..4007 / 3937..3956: 1.7 AA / 14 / 14.8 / 14.5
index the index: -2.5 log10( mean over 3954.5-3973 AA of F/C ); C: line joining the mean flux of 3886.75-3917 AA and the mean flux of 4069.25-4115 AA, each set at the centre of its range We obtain 0.48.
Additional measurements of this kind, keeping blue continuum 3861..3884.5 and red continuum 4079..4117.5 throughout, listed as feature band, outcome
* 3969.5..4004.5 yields 0.03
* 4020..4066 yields -0.05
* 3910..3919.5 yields -0.05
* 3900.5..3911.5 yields 0.01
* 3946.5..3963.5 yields 0.11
